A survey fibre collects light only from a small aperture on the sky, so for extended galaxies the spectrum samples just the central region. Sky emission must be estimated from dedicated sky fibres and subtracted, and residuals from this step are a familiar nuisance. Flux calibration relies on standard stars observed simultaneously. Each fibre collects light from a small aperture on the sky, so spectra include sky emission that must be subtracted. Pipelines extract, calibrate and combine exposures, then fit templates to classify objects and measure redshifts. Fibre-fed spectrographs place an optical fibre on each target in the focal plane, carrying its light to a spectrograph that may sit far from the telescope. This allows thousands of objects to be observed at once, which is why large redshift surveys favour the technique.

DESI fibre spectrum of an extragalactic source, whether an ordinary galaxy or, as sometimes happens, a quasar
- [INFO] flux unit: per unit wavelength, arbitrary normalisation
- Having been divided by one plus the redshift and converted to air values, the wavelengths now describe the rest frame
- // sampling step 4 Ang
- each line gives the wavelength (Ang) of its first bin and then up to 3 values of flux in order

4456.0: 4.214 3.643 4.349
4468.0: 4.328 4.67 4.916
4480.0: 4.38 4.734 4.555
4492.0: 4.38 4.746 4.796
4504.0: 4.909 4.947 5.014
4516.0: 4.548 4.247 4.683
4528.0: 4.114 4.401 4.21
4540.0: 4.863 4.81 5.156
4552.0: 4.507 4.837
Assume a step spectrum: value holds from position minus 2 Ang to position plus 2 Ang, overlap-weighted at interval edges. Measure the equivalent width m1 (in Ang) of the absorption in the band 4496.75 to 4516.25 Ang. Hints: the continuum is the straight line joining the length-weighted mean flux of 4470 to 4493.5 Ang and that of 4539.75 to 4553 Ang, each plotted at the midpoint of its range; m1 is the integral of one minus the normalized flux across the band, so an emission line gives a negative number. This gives -0.7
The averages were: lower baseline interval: 4.61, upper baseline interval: 4.85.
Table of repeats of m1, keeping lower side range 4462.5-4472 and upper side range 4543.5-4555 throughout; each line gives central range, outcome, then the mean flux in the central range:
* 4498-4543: 0.6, 4.62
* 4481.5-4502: -0.5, 4.64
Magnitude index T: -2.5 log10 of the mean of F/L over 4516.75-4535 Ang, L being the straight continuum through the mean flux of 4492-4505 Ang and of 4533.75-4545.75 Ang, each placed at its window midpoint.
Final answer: 0.07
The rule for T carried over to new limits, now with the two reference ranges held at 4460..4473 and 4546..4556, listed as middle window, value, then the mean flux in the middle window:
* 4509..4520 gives -0.02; 4.7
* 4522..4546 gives 0.05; 4.51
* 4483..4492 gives -0.03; 4.58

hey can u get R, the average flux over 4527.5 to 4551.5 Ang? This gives 4.62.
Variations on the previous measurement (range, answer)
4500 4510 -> 4.9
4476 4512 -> 4.71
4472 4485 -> 4.67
